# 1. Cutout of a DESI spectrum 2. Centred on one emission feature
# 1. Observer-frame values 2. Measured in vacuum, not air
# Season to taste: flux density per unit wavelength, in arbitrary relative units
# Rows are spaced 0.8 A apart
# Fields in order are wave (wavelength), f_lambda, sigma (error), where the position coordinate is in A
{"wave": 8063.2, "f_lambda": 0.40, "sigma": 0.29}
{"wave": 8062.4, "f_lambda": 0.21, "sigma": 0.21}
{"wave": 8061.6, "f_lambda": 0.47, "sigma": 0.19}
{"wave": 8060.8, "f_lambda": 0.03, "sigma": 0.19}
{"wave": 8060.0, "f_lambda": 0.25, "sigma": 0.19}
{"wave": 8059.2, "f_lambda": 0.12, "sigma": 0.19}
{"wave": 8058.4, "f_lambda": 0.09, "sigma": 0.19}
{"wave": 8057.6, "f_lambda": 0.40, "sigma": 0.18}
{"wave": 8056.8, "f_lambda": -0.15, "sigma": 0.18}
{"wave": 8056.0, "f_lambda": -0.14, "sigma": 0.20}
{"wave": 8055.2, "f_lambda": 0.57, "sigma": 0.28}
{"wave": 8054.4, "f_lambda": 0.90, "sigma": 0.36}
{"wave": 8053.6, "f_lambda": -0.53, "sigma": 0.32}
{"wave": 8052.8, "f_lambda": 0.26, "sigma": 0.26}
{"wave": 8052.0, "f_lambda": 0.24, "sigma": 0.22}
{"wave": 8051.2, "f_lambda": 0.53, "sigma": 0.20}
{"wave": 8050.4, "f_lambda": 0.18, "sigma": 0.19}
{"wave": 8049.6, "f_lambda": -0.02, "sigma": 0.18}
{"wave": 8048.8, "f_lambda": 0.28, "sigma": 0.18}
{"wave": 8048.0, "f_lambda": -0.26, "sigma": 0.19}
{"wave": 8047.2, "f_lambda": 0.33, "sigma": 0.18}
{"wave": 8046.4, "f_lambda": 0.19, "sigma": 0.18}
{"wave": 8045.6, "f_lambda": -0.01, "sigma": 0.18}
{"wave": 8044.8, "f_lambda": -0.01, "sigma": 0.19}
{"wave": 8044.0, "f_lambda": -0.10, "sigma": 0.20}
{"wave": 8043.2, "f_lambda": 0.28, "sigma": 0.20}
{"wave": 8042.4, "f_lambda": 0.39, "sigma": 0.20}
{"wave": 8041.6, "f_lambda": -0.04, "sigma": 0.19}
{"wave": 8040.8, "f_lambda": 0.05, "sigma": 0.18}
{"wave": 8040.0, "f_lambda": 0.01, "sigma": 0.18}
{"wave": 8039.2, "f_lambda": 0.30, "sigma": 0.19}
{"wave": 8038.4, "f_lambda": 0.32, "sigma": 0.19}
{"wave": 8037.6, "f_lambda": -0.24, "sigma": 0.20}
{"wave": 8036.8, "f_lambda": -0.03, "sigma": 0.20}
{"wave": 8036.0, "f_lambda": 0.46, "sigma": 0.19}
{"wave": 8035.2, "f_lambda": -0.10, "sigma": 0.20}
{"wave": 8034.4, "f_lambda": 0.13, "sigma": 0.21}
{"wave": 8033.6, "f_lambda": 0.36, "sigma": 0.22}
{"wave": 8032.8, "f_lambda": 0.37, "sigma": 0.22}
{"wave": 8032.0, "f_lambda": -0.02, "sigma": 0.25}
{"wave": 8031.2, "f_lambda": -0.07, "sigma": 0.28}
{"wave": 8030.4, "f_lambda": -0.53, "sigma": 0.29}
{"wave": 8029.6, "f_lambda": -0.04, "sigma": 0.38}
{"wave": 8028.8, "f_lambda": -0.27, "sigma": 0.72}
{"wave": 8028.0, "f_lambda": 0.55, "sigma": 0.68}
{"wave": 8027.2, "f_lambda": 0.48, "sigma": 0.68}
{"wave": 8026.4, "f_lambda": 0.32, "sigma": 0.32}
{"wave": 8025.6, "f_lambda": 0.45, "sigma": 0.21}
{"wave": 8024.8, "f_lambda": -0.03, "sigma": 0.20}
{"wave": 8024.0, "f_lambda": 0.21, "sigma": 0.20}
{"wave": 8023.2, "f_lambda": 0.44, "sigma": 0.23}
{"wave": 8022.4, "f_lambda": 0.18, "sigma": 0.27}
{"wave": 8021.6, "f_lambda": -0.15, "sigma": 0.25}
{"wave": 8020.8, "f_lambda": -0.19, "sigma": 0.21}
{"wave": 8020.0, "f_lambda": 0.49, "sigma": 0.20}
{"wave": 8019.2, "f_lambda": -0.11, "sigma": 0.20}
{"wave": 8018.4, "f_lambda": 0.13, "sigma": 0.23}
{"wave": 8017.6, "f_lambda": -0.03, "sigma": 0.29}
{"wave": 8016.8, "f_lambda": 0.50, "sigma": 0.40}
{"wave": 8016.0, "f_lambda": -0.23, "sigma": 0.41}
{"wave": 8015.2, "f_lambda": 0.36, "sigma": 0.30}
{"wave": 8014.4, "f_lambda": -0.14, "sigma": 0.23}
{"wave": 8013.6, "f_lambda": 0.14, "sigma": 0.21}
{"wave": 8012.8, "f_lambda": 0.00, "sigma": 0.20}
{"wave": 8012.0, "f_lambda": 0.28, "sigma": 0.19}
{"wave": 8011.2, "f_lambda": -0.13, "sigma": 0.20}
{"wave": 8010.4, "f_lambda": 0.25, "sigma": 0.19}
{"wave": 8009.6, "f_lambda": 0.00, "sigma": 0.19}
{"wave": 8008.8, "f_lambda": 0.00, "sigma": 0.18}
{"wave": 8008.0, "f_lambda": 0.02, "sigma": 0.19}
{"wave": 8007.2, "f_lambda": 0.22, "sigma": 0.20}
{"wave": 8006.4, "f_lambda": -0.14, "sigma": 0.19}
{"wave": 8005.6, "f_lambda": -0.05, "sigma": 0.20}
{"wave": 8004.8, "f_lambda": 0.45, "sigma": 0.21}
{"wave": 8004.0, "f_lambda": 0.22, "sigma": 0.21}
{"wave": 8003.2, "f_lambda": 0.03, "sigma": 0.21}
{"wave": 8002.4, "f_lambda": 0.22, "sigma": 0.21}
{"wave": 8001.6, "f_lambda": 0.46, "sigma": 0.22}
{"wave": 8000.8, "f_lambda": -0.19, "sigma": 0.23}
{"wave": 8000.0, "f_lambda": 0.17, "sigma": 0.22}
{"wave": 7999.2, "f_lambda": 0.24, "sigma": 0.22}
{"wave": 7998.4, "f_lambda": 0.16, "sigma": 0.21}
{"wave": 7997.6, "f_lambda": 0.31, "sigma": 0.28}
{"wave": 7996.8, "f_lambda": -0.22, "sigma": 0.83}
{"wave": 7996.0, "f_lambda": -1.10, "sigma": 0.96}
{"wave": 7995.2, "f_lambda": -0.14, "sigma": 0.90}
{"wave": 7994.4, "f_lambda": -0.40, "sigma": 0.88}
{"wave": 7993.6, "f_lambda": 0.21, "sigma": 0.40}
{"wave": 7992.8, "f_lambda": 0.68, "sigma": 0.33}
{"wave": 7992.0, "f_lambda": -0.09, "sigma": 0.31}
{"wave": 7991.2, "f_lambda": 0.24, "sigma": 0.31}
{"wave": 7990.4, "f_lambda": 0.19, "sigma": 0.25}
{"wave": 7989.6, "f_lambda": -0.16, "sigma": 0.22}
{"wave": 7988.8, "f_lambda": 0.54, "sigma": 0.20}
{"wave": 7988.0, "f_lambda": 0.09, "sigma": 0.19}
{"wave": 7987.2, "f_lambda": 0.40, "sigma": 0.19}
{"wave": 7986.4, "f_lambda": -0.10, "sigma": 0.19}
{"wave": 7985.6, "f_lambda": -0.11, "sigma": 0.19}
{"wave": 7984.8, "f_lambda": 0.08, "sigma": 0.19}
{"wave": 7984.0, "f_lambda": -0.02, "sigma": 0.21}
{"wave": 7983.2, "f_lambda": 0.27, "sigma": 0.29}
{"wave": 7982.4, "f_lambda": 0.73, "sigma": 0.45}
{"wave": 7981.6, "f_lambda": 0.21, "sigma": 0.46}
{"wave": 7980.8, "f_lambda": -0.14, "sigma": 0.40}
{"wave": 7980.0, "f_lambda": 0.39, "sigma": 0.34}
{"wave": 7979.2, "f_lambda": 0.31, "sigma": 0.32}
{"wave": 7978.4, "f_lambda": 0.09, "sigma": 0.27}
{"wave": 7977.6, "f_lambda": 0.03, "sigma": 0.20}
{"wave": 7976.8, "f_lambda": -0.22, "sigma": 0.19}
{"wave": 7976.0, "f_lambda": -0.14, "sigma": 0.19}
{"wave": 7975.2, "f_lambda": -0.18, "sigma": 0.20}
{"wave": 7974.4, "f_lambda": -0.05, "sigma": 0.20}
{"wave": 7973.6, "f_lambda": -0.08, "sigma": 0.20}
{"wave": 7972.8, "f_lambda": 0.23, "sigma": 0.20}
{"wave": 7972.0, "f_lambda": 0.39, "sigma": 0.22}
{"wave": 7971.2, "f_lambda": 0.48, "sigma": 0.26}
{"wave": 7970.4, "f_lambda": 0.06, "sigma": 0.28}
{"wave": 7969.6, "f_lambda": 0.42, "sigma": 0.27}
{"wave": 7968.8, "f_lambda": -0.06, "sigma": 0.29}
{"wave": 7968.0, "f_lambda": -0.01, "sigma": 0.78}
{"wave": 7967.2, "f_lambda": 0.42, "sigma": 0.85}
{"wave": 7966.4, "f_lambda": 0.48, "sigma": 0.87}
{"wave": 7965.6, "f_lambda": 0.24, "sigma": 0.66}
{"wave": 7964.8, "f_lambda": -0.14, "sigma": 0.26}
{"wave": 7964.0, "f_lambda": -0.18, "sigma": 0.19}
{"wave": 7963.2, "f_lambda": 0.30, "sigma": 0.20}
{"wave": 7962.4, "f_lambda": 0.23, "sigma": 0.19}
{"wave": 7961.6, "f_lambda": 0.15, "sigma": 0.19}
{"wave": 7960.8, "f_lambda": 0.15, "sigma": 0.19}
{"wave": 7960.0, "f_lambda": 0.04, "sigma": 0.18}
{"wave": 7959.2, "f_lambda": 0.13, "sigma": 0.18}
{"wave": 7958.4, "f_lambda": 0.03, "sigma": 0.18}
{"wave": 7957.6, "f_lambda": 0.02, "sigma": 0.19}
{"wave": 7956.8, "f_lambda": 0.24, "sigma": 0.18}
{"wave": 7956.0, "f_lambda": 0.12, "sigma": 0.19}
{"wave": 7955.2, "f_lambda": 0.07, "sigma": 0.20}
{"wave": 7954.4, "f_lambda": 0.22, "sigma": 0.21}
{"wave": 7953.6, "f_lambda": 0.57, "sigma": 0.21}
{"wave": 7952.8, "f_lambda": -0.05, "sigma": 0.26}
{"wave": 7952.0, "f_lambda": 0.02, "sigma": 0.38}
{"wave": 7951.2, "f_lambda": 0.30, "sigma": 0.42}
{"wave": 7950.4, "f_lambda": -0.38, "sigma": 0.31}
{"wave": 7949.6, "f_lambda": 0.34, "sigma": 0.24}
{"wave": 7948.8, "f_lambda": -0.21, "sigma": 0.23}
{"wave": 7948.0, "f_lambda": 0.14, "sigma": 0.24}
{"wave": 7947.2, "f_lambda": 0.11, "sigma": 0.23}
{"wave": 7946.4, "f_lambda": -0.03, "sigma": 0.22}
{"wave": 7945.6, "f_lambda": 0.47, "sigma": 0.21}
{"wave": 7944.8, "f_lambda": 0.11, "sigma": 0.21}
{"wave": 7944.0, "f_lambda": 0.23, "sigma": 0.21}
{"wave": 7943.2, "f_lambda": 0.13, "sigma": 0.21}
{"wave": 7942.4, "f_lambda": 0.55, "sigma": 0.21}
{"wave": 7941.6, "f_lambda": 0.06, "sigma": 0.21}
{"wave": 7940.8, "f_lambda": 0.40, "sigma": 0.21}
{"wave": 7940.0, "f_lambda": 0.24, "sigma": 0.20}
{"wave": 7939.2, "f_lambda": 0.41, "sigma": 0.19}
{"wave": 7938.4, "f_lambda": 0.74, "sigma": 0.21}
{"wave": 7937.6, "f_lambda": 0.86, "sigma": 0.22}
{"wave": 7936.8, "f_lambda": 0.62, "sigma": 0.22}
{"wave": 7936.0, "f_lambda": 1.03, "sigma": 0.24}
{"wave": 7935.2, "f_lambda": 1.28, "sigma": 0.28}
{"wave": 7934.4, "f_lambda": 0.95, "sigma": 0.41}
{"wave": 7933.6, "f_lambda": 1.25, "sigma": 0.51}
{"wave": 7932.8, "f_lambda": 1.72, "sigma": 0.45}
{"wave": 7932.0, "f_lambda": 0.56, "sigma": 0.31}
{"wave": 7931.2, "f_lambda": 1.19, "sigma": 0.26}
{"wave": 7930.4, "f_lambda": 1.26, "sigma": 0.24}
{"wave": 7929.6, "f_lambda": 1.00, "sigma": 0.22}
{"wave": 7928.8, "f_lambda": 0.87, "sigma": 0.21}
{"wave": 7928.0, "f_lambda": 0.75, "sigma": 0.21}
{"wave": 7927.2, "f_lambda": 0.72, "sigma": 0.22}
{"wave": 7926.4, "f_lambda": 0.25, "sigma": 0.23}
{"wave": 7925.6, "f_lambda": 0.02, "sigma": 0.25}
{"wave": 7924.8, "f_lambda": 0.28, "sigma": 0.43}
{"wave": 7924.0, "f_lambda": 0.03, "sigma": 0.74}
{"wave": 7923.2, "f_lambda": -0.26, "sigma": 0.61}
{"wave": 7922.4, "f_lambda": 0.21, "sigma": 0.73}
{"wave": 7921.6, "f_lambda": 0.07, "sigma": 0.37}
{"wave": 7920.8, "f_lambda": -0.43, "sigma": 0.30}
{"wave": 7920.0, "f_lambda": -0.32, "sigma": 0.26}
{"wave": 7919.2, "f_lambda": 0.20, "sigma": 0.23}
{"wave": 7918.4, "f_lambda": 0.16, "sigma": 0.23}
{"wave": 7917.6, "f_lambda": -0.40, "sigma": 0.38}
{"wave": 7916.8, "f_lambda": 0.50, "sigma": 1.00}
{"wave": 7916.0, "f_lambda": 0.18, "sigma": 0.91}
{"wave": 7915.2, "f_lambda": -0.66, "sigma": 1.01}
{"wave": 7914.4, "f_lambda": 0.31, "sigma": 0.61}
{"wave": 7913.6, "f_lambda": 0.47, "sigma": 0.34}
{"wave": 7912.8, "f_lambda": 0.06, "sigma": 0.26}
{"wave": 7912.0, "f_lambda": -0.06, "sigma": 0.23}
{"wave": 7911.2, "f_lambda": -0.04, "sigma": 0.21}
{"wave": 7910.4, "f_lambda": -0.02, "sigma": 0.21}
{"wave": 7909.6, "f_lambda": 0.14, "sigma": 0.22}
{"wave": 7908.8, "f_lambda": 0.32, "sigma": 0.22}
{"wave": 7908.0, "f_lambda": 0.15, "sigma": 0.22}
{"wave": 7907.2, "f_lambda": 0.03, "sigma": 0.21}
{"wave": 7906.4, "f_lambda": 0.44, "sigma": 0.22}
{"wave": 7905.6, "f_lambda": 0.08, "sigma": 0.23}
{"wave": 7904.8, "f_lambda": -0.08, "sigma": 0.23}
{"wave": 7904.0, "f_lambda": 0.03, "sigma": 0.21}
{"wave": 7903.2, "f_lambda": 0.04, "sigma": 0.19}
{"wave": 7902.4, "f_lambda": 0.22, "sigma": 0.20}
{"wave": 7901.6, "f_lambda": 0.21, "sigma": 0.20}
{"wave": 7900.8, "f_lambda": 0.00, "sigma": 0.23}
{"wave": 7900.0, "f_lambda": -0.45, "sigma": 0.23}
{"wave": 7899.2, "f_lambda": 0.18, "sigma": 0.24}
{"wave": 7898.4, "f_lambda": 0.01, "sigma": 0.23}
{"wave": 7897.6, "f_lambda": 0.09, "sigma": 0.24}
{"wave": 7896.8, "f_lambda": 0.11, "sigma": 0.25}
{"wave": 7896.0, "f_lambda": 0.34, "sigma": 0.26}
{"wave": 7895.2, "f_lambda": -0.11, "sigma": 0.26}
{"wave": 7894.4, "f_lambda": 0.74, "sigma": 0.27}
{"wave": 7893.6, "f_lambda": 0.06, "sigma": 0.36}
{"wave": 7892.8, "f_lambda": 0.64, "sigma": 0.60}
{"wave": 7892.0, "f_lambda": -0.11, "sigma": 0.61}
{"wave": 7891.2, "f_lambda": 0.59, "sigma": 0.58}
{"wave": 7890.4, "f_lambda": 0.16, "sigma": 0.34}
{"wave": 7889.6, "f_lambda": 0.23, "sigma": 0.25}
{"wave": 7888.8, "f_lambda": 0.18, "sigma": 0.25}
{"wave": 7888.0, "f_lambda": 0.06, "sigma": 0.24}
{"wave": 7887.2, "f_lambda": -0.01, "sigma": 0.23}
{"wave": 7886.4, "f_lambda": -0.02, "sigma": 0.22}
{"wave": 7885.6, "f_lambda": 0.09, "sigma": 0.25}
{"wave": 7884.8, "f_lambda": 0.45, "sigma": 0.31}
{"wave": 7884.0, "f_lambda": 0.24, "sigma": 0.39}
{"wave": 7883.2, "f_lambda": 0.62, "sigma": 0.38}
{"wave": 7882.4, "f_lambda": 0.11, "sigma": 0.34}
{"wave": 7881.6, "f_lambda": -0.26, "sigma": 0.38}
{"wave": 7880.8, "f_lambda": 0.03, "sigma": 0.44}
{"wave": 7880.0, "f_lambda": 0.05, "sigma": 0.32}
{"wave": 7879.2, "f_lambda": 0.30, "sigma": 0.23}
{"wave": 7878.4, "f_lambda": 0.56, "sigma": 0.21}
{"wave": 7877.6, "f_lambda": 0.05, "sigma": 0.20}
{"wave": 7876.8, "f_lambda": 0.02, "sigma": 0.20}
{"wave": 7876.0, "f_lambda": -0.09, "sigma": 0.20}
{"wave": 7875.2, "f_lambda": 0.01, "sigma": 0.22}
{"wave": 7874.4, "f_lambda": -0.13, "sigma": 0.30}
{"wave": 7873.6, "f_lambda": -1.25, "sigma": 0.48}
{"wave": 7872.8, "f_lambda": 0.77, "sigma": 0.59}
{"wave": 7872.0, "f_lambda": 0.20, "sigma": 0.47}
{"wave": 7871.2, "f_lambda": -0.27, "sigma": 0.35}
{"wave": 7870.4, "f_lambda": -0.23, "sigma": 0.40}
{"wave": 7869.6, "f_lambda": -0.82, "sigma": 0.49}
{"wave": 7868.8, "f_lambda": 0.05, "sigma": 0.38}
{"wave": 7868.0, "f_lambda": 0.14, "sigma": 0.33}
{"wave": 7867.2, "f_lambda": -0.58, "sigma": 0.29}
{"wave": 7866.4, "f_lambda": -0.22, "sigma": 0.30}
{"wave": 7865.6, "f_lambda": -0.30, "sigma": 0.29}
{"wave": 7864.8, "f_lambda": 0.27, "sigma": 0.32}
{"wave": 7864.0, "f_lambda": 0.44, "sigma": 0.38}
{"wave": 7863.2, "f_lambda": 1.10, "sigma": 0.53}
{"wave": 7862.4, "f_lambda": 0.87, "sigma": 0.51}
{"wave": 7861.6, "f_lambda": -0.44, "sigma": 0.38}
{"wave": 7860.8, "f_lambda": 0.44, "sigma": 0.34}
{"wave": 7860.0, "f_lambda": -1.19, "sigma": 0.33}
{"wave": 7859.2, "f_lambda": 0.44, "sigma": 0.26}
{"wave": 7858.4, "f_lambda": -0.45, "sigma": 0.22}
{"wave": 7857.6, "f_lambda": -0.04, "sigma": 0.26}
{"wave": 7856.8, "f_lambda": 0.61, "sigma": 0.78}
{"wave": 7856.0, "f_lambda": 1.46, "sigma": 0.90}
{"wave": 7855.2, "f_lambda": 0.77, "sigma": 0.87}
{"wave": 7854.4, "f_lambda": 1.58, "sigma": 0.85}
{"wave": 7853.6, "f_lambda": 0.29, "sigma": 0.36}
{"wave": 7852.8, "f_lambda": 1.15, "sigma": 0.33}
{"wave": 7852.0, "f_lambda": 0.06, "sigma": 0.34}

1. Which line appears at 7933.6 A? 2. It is [O II] 3727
